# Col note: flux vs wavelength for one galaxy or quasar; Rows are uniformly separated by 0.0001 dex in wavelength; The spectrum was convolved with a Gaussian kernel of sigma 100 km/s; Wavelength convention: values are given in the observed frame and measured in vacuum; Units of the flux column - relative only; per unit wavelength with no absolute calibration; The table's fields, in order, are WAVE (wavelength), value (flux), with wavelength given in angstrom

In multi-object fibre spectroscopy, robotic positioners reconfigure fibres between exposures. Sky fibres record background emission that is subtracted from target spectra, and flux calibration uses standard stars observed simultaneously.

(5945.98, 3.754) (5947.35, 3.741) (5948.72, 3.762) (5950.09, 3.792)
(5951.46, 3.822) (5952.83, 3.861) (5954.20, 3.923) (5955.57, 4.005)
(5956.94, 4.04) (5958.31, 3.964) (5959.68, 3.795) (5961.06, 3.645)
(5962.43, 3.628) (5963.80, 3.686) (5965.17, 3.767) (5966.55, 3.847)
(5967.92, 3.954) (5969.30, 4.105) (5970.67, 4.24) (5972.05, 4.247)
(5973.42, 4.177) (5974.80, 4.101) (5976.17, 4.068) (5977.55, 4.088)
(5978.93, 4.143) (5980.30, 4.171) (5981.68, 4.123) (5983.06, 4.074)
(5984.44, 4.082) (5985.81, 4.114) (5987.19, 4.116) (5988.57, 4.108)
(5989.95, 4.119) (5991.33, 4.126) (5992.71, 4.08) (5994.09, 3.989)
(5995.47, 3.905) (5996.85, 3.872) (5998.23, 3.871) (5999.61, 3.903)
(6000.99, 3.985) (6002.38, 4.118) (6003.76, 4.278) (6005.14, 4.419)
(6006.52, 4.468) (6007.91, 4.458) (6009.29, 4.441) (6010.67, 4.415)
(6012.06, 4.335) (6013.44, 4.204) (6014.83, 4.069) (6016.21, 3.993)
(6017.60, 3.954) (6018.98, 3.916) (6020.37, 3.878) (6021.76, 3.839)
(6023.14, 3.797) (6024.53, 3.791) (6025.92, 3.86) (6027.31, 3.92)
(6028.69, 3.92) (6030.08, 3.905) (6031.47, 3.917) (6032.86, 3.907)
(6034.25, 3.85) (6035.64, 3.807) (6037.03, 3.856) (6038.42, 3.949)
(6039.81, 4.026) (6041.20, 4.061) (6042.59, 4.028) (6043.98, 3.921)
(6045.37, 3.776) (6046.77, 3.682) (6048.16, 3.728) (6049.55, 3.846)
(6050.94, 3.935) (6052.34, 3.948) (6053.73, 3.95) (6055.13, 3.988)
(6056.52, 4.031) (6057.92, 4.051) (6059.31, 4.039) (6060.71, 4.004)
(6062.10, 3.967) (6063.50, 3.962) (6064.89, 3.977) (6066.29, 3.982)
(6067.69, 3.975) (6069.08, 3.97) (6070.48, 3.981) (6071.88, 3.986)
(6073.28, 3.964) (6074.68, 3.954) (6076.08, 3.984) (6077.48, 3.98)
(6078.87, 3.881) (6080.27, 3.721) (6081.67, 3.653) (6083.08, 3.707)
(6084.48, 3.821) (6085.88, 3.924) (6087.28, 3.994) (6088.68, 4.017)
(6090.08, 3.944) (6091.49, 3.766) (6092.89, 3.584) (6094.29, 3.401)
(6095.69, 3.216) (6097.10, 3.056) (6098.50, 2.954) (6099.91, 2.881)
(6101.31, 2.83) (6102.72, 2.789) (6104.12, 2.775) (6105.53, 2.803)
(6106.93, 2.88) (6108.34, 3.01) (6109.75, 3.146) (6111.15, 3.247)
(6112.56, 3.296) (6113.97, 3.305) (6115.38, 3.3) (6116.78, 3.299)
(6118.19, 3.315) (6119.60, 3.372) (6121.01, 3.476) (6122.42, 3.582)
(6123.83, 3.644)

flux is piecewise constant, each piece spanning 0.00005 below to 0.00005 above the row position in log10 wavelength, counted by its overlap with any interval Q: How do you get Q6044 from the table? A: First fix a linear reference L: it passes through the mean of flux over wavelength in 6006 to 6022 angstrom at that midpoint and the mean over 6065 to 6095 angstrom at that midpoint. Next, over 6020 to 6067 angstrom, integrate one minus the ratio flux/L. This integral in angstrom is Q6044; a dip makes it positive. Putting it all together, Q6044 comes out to 1.4 angstrom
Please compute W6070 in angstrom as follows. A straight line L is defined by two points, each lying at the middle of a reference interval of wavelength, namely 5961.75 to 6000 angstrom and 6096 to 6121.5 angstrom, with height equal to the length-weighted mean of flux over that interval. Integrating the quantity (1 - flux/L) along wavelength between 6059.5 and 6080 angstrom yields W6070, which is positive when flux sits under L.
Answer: -3.6 angstrom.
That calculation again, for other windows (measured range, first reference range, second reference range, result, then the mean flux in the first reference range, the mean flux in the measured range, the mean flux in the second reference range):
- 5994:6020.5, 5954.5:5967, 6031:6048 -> -1.8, 3.82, 4.13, 3.89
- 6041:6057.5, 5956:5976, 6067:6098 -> -0.3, 3.95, 3.9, 3.79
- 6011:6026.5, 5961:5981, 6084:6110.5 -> -1.0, 4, 3.98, 3.3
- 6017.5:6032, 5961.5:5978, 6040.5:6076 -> 0.3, 3.99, 3.88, 3.95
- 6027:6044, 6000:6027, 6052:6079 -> 0.5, 4.11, 3.93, 3.98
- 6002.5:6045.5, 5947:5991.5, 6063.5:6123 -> -2.9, 3.98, 4.04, 3.52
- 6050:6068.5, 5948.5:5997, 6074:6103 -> -1.5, 3.99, 3.98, 3.58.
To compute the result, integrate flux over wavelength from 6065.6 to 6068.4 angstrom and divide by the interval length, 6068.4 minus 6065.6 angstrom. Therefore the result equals 3.98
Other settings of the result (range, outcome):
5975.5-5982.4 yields 4.12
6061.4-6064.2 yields 3.98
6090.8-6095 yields 3.59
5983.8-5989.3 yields 4.11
